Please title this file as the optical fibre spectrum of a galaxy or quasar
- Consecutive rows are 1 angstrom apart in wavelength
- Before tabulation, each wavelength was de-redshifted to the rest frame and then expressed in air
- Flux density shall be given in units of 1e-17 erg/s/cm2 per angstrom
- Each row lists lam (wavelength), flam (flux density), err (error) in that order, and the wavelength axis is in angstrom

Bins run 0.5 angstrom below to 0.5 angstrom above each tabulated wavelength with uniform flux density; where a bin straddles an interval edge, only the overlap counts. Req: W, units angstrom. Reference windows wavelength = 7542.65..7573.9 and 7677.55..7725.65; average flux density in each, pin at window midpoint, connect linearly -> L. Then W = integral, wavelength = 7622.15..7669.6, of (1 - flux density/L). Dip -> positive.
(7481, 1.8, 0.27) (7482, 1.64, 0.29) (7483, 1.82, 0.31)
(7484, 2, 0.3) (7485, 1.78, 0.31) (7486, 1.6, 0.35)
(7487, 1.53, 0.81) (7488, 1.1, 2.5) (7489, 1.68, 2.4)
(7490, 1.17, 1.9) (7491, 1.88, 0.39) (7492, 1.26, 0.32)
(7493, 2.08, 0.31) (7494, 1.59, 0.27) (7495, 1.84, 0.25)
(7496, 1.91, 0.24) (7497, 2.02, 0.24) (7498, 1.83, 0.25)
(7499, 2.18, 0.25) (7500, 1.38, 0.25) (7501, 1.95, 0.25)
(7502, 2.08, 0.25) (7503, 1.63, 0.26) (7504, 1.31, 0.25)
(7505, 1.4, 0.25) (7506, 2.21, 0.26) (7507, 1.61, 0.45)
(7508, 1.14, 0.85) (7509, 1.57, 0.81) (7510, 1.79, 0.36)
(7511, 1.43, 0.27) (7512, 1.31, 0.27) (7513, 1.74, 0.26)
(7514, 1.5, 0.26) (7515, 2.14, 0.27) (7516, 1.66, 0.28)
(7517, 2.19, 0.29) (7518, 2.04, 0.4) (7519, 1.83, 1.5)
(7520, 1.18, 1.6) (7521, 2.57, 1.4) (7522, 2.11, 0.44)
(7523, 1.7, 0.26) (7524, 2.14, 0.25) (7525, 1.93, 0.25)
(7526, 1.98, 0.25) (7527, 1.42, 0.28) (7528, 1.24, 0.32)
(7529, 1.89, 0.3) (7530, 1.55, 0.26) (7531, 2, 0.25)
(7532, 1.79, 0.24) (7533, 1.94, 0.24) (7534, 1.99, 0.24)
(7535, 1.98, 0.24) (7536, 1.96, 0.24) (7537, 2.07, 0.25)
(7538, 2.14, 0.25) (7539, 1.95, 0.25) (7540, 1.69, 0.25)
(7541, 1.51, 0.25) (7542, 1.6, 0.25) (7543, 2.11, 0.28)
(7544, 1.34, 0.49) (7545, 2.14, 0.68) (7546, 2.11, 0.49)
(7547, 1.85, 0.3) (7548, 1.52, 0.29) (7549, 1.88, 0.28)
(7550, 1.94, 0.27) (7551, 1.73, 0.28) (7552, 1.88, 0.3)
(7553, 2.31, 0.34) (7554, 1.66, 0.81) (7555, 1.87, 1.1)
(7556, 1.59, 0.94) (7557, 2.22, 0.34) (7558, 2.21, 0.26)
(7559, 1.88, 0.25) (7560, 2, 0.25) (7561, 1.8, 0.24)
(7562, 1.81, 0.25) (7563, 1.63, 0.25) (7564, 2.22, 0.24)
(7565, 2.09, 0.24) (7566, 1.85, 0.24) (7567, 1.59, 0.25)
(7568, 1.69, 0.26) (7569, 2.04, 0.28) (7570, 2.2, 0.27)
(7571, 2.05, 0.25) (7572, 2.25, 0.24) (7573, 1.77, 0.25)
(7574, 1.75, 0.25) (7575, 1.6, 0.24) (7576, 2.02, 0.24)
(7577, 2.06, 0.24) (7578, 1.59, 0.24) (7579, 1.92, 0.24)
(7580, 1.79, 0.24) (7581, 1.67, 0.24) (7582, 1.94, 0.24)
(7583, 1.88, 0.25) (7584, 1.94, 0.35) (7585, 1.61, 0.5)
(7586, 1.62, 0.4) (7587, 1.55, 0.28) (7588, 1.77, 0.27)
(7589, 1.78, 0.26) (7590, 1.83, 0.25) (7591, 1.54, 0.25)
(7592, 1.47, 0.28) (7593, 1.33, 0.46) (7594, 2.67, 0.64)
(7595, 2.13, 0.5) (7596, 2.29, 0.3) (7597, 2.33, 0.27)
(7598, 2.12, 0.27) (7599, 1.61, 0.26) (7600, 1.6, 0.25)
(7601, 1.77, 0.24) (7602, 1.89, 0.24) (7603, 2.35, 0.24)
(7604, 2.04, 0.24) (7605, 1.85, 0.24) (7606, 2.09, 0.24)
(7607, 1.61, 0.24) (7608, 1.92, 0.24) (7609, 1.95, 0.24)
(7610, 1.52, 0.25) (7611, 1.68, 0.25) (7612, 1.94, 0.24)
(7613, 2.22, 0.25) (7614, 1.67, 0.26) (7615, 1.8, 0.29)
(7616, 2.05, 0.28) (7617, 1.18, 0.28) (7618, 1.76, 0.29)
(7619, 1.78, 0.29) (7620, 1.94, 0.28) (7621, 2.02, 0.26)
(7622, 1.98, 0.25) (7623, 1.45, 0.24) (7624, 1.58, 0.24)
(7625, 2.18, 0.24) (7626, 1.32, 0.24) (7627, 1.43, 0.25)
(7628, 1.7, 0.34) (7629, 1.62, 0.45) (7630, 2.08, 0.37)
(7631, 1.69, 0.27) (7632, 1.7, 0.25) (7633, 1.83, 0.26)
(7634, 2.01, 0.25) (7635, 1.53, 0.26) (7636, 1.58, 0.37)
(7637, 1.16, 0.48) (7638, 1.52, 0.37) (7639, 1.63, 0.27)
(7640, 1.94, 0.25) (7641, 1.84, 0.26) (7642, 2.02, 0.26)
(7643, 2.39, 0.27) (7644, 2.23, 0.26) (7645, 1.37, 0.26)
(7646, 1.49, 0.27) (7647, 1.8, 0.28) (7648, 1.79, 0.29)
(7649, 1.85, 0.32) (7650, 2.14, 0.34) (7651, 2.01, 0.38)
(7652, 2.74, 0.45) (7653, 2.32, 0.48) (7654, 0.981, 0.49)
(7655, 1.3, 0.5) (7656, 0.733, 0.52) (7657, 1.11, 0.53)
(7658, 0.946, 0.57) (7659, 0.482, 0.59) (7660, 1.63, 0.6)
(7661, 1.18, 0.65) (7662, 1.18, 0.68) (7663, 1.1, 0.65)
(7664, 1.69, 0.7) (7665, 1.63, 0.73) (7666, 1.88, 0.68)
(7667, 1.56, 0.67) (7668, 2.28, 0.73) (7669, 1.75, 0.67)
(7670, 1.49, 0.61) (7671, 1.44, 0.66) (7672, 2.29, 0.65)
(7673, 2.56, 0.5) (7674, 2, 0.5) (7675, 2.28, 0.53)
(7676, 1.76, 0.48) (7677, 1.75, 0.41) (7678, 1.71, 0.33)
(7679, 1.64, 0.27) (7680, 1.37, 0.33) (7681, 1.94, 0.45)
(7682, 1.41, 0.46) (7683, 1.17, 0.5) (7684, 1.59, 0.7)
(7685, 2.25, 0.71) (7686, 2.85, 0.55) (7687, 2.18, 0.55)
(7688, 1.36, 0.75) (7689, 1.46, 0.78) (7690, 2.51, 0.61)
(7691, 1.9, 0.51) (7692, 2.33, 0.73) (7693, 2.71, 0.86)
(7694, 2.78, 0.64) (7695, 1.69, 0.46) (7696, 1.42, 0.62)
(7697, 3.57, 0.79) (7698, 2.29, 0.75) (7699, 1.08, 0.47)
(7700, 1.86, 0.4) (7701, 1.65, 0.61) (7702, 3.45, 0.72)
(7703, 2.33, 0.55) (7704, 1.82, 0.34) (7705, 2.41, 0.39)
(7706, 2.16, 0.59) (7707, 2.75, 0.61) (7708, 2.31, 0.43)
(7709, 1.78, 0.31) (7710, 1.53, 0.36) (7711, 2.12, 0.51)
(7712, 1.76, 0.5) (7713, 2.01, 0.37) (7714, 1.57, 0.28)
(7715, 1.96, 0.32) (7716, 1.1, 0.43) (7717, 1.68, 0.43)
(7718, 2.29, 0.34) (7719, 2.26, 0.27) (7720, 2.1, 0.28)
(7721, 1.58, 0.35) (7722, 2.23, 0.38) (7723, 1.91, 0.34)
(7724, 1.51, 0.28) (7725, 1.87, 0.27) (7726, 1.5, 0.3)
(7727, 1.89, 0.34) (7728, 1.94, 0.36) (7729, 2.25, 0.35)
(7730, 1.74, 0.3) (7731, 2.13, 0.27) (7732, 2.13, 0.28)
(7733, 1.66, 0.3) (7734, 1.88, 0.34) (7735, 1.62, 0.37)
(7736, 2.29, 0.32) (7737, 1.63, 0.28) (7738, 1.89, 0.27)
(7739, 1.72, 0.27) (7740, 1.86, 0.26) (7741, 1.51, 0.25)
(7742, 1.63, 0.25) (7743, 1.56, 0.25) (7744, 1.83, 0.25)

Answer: 7.40 angstrom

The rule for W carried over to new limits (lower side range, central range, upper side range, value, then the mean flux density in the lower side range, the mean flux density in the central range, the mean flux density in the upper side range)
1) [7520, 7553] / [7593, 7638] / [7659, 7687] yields -0.8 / 1.86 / 1.82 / 1.74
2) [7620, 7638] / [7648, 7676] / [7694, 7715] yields 3.3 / 1.7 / 1.65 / 2.09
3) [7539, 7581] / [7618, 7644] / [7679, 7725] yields 2.2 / 1.87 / 1.77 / 1.99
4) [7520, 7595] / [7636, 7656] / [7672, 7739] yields 1.5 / 1.86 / 1.78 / 1.97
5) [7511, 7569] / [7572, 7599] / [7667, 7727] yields 0.5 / 1.85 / 1.85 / 1.97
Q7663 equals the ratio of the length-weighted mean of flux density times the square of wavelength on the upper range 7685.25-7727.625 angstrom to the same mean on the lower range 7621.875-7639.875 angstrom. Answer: 1.25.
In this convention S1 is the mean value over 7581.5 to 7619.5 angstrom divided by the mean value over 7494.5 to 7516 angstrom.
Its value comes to 1.08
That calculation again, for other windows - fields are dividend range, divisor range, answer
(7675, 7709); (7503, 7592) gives 1.12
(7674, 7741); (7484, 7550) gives 1.11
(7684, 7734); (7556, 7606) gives 1.07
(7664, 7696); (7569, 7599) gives 1.02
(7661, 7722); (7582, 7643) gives 1.07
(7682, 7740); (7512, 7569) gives 1.07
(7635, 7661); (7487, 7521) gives 0.96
